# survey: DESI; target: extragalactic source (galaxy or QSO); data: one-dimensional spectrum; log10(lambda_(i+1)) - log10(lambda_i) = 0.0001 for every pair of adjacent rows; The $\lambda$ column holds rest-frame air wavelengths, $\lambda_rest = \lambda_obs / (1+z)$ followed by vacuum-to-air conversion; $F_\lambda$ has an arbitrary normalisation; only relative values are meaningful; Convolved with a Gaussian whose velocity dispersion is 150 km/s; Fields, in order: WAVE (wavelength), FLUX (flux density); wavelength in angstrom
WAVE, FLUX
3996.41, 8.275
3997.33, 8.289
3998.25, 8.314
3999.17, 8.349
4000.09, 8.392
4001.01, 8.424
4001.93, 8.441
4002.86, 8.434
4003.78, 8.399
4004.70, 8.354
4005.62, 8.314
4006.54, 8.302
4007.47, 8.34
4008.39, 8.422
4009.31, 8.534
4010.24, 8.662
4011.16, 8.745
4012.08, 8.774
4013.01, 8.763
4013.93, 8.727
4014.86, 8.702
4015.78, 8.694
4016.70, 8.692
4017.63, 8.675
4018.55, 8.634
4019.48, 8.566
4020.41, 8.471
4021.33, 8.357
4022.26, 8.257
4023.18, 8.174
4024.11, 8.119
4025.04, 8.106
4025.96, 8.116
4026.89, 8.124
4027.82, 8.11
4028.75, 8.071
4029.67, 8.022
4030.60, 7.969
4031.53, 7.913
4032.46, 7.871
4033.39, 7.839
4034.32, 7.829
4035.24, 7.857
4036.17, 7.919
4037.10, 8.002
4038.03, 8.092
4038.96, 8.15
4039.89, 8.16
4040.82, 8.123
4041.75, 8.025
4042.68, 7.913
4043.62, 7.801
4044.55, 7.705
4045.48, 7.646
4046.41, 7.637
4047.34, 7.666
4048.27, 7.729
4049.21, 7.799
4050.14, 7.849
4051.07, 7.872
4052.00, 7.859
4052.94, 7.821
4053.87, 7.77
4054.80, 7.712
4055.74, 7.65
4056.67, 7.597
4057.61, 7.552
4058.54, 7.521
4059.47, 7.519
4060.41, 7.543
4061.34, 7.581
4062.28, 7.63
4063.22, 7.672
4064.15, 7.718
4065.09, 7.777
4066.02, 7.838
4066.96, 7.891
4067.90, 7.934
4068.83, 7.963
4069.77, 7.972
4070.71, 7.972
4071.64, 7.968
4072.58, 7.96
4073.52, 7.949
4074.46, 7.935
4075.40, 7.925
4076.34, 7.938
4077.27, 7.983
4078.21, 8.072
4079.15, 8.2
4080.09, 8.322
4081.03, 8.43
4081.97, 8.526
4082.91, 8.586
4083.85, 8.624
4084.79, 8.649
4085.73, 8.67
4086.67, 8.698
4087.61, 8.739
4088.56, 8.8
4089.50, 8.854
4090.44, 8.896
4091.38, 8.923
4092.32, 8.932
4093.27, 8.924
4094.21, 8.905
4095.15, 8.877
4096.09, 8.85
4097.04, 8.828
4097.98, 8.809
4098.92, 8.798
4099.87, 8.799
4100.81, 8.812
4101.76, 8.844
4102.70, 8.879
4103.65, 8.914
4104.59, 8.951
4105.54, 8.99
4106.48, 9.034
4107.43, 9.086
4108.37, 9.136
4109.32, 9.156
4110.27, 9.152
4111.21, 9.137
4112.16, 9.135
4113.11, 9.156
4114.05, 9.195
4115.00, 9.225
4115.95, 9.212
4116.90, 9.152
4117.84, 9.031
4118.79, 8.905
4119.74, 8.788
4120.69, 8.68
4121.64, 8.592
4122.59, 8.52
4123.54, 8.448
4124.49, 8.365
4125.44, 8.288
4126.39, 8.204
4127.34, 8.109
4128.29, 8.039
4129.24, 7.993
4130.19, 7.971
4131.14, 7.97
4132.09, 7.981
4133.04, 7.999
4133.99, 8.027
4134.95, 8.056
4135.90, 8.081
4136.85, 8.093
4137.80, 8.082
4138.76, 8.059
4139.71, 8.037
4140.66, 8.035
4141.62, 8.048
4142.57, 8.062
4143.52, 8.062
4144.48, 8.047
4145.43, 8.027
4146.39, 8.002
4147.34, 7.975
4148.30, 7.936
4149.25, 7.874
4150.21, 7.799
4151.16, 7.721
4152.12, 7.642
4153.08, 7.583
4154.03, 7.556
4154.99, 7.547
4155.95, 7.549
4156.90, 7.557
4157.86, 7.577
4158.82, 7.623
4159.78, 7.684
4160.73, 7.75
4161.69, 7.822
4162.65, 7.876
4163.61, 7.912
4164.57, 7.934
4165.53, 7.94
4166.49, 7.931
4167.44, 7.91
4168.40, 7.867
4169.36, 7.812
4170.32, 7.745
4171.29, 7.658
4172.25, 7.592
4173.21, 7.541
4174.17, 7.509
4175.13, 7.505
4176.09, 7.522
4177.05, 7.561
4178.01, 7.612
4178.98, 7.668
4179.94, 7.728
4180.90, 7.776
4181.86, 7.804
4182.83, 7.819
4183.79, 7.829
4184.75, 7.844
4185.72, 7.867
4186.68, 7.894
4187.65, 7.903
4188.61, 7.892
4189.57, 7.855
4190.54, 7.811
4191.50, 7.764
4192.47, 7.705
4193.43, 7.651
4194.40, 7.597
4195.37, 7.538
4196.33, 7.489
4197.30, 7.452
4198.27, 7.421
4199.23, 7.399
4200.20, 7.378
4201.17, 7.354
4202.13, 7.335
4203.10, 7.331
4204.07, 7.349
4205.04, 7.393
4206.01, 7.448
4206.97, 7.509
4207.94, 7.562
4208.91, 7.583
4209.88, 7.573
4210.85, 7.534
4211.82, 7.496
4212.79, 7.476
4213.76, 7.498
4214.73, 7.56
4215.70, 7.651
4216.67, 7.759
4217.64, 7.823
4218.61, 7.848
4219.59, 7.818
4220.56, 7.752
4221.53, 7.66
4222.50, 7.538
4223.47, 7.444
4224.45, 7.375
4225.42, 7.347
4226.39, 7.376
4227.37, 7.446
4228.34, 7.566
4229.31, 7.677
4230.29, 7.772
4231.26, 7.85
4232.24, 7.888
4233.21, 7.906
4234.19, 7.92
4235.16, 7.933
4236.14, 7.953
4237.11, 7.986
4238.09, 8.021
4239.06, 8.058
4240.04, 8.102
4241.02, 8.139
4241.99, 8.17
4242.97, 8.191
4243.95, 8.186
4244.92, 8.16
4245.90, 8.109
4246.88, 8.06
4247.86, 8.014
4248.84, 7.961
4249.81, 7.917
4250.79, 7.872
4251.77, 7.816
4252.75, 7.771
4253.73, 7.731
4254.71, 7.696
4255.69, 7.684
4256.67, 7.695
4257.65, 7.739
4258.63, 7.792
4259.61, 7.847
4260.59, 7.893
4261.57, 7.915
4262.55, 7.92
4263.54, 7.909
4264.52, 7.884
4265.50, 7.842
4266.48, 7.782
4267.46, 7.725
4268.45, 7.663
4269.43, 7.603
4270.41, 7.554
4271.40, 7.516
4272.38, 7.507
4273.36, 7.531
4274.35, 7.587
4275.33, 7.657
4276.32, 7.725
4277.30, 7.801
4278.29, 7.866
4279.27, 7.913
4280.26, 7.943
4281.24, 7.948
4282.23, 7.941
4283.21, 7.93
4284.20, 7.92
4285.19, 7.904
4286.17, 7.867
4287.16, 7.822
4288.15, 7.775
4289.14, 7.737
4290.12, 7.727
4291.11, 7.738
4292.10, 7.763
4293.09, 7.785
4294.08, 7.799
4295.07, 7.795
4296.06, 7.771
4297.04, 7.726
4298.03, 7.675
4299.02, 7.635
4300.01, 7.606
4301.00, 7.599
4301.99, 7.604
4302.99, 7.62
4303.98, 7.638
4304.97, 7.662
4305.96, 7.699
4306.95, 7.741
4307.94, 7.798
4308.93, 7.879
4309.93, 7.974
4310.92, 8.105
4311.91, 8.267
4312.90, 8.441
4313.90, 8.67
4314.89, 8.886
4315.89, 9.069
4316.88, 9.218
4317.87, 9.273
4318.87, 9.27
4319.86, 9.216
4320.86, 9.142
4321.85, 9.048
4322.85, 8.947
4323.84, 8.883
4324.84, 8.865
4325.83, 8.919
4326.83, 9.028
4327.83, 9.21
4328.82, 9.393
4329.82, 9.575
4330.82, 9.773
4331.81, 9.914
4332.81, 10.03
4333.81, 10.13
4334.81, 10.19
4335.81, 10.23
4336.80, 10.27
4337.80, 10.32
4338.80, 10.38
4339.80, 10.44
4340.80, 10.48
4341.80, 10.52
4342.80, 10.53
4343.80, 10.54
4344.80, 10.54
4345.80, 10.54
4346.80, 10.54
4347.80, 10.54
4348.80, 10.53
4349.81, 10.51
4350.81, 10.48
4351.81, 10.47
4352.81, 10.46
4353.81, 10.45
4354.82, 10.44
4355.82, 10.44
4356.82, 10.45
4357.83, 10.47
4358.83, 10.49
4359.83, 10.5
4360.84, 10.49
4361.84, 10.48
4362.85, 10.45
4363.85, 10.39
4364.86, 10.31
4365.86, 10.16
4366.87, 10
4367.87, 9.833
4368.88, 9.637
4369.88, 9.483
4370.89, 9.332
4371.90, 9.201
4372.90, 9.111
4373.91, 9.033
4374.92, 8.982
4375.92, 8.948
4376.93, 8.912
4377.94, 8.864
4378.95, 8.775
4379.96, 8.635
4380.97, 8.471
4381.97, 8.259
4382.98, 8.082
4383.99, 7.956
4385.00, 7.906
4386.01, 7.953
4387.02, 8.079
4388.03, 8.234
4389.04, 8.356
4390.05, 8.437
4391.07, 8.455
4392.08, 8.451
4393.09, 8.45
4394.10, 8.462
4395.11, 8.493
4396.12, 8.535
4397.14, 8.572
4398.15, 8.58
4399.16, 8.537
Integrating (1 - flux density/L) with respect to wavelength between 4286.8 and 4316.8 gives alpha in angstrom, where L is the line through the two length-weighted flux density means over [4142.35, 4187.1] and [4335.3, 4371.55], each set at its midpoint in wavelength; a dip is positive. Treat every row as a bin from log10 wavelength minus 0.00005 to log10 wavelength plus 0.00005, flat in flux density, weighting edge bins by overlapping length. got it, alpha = 5.3 angstrom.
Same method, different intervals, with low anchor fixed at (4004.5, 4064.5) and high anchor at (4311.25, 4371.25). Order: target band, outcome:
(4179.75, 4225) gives 7.2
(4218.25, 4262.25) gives 6.9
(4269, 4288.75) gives 3.6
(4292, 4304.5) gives 2.5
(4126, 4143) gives 1.2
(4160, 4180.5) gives 2.6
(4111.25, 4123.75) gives -0.6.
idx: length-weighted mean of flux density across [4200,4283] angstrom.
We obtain 7.74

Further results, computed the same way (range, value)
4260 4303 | 7.76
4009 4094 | 8.14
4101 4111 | 9.01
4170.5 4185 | 7.66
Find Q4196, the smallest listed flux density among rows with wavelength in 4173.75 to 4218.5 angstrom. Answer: 7.331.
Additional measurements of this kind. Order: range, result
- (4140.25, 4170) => 7.547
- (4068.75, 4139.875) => 7.925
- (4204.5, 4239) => 7.347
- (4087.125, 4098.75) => 8.739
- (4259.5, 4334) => 7.507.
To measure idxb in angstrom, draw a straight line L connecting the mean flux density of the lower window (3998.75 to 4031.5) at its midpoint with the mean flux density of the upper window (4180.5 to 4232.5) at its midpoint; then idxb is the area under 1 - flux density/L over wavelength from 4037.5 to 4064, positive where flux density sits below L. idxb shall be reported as 1.6 angstrom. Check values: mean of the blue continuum 8.4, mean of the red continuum 7.61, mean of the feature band 7.77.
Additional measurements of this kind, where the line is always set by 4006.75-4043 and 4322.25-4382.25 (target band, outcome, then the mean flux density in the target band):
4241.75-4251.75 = 1.40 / 8.05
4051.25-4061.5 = 0.94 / 7.66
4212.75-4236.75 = 4.08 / 7.68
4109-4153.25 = 2.28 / 8.33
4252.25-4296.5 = 8.00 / 7.77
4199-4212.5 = 2.52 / 7.45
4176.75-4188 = 1.57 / 7.77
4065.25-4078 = 0.84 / 7.94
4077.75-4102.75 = -0.35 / 8.71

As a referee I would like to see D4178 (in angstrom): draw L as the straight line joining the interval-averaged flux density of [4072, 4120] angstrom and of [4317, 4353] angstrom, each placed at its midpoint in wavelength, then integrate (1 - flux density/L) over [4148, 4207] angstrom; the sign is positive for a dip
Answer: 9.52 angstrom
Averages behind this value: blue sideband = 8.75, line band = 7.67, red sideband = 9.91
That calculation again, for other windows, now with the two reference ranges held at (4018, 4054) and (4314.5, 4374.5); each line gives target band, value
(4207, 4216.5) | 1.61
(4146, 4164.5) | 2.13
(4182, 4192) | 1.23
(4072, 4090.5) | -0.20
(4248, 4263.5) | 2.56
